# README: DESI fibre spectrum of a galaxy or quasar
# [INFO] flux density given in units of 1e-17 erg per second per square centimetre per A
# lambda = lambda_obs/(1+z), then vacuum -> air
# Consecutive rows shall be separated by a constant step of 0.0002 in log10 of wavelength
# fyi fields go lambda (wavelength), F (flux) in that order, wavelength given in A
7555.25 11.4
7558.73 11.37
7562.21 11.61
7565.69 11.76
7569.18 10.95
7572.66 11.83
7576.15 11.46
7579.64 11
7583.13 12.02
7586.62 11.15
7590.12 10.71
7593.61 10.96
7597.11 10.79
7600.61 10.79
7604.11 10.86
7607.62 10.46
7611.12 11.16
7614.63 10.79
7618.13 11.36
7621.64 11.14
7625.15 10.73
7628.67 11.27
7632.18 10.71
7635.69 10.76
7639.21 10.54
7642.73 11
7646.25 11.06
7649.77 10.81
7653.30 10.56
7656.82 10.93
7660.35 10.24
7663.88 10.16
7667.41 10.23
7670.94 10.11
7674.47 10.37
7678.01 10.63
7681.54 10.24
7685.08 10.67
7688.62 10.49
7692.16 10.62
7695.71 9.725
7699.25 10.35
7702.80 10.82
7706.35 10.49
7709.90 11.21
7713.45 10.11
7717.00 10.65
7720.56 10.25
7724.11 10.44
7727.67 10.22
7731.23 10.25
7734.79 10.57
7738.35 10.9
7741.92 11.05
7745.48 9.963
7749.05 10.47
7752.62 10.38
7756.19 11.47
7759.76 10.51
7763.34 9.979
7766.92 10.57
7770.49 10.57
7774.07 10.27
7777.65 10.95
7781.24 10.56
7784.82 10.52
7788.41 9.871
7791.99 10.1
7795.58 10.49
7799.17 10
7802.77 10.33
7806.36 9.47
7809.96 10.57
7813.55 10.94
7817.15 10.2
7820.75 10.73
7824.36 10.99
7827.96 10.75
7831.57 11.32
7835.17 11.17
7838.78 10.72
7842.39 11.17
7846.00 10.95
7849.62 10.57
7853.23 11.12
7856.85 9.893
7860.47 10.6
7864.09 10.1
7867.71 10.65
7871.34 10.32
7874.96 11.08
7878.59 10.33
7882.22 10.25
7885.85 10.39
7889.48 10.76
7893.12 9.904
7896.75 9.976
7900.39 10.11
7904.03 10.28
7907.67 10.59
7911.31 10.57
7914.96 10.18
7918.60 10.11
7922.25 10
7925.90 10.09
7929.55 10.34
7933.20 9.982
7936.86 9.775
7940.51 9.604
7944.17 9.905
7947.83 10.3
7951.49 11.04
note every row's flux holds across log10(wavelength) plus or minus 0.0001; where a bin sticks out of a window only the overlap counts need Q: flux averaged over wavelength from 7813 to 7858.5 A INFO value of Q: 10.8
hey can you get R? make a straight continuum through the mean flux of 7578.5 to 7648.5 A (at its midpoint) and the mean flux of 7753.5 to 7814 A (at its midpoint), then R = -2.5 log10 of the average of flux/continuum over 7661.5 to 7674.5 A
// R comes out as 0.06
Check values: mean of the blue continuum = 11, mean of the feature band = 10.2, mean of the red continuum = 10.4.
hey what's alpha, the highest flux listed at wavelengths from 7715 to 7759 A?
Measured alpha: 11.47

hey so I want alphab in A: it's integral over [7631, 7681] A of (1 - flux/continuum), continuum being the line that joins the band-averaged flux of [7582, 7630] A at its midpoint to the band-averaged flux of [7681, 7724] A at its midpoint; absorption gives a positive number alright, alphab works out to 0.73 A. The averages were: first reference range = 11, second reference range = 10.5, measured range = 10.6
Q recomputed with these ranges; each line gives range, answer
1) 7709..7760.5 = 10.6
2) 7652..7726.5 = 10.4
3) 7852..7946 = 10.3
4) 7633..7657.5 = 10.8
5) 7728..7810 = 10.4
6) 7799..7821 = 10.3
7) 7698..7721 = 10.6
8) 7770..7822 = 10.4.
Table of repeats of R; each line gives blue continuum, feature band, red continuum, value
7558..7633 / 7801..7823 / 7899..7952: 0.012 mag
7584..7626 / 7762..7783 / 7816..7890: 0.027 mag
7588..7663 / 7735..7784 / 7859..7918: 0.001 mag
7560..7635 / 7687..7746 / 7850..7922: 0.033 mag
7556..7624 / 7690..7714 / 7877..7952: 0.035 mag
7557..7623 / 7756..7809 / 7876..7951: 0.025 mag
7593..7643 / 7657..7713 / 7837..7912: 0.036 mag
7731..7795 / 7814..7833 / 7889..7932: -0.042 mag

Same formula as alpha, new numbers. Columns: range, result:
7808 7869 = 11.32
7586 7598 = 11.15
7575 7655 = 12.02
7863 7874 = 10.65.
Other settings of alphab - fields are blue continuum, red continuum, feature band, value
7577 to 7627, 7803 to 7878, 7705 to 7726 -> 0.61 A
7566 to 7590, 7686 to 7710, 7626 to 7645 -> 0.16 A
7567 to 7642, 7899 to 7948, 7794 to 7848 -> -1.25 A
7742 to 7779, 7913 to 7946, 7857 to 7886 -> -0.72 A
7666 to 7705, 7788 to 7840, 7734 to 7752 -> -0.22 A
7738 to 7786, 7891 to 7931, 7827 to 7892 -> -2.12 A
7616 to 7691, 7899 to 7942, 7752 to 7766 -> -0.19 A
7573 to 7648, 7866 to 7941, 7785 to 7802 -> 0.60 A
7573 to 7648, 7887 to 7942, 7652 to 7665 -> 0.46 A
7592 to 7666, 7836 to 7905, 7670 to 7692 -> 0.61 A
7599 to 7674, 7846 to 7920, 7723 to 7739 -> 0.25 A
